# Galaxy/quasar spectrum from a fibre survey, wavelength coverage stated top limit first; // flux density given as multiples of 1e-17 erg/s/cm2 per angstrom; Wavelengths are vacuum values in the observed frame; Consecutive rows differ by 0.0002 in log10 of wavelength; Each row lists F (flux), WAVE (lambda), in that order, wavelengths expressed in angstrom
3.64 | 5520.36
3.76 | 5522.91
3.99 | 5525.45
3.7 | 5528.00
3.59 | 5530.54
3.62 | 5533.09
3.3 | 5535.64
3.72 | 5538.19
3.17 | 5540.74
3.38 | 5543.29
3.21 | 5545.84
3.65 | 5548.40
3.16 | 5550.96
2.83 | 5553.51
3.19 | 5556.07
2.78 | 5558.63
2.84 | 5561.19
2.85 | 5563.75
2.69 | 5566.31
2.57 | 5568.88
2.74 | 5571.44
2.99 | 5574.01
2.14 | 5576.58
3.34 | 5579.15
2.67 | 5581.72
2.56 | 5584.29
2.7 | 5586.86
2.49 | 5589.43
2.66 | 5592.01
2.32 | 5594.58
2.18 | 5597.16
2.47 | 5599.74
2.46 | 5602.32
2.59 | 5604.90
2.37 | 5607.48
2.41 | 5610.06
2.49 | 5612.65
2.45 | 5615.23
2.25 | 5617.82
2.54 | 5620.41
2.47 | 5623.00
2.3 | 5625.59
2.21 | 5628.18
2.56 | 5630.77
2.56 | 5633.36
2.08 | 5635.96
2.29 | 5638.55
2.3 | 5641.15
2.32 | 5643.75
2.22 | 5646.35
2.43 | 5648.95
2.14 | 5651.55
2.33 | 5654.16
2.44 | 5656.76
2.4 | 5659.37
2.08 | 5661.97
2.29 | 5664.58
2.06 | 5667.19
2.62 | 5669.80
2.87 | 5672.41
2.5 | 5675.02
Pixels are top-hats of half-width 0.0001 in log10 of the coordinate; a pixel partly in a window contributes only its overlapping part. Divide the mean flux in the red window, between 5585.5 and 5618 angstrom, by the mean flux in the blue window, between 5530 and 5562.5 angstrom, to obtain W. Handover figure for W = 0.8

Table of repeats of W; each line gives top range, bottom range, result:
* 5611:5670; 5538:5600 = 0.82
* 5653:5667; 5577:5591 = 0.84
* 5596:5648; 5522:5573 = 0.74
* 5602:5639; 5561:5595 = 0.89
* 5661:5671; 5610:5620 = 0.94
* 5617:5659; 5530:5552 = 0.69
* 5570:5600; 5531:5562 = 0.80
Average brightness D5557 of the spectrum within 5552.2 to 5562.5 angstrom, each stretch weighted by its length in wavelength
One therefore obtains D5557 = 2.91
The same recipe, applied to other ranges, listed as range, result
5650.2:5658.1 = 2.3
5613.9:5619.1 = 2.35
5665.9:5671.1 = 2.34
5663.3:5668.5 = 2.17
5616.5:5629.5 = 2.35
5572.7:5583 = 2.78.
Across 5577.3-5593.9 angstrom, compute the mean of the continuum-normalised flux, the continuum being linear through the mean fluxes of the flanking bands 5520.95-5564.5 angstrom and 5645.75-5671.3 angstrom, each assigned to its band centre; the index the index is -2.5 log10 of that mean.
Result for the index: 0.10 mag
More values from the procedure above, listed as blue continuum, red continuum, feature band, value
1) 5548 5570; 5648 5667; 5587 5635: 0.06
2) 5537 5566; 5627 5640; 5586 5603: 0.11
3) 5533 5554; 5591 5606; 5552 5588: 0.05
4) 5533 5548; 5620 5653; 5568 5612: 0.11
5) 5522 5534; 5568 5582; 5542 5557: 0.02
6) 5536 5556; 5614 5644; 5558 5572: 0.13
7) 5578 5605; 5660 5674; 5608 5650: 0.05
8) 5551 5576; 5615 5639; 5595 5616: 0.04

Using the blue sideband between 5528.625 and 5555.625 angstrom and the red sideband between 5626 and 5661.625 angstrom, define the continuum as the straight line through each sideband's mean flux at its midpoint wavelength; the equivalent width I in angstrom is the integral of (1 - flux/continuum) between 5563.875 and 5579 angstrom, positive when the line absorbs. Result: 1.8 angstrom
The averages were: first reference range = 3.37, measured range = 2.7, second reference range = 2.32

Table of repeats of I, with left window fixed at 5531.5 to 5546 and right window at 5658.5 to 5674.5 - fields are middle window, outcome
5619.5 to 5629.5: 1.3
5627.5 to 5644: 1.9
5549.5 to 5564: 1.4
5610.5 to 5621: 1.4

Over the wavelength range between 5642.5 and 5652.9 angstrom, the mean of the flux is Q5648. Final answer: 2.28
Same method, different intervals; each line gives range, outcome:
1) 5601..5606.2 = 2.53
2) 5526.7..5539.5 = 3.59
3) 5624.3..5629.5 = 2.26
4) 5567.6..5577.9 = 2.61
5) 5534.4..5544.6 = 3.39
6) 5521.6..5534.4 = 3.73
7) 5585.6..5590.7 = 2.6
